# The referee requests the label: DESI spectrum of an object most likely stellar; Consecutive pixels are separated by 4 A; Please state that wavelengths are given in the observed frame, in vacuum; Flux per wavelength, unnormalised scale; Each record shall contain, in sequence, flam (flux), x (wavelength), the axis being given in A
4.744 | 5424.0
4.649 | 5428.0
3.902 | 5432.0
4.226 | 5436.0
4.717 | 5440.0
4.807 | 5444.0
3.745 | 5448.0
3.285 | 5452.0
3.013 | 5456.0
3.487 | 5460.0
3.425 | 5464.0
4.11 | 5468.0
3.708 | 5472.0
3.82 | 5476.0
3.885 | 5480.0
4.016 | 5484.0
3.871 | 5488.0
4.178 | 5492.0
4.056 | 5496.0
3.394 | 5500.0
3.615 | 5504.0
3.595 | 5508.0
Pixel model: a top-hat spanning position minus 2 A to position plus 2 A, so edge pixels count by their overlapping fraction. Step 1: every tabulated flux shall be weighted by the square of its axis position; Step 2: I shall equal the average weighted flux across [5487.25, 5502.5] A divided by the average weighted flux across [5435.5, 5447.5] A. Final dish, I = 0.9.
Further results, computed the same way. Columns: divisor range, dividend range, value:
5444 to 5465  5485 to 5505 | 1.11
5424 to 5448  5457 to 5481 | 0.85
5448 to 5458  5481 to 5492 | 1.23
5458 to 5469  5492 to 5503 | 1.06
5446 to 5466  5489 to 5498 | 1.22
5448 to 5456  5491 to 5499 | 1.23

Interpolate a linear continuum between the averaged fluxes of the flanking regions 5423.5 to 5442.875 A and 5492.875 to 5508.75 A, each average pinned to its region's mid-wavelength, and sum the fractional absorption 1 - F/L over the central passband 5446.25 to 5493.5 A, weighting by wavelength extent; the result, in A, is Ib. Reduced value 3.8 A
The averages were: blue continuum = 4.44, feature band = 3.71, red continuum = 3.71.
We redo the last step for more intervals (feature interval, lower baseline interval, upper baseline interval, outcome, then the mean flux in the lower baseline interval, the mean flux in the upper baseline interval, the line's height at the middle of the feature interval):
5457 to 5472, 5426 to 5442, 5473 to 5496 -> 1.75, 4.37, 3.95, 4.12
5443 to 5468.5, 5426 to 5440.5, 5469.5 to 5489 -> 2.99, 4.34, 3.87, 4.11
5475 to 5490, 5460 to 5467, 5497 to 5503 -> -1.53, 3.54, 3.54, 3.54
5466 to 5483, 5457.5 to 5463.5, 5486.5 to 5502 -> -1.29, 3.43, 3.87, 3.62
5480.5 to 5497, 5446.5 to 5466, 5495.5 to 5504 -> -2.03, 3.38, 3.64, 3.58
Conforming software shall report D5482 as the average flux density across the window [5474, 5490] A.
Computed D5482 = 3.9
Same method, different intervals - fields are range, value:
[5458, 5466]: 3.46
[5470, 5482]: 3.8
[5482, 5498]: 4.03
